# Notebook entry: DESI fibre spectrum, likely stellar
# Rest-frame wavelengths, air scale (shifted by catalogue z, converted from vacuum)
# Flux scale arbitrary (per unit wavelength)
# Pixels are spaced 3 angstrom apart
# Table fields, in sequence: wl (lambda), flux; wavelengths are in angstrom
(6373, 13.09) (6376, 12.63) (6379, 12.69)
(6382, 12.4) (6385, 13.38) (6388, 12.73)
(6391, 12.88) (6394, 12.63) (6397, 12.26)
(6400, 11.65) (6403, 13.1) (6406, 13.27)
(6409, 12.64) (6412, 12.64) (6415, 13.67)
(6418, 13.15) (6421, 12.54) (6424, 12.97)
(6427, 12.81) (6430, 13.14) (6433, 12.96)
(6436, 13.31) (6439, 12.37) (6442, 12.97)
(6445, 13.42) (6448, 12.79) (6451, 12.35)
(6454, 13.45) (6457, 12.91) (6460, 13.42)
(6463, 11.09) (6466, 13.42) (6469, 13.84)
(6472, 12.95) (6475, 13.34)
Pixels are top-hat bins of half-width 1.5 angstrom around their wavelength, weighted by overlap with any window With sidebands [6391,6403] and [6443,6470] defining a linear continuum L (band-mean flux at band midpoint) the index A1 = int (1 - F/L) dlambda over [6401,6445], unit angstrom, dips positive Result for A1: -1.2 angstrom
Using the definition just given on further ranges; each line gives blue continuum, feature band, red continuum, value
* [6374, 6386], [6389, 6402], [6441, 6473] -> 0.41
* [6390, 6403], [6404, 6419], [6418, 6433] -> -0.48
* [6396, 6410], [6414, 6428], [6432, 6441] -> -0.29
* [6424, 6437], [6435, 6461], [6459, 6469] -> -0.16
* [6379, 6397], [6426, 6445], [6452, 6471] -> -0.08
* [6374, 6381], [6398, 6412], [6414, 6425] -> 0.30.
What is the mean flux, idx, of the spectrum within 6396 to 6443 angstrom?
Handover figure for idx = 12.8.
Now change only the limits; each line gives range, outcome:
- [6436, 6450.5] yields 12.9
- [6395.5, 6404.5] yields 12.3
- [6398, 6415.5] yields 12.8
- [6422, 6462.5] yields 12.9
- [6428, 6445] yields 13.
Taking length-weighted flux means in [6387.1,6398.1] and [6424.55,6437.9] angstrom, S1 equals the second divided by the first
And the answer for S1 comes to 1.0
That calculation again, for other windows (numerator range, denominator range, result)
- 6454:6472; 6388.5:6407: 1.03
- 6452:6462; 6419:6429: 1.02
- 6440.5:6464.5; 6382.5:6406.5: 1.01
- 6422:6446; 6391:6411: 1.03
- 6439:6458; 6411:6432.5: 1.00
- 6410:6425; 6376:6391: 1.02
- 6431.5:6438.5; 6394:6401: 1.07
